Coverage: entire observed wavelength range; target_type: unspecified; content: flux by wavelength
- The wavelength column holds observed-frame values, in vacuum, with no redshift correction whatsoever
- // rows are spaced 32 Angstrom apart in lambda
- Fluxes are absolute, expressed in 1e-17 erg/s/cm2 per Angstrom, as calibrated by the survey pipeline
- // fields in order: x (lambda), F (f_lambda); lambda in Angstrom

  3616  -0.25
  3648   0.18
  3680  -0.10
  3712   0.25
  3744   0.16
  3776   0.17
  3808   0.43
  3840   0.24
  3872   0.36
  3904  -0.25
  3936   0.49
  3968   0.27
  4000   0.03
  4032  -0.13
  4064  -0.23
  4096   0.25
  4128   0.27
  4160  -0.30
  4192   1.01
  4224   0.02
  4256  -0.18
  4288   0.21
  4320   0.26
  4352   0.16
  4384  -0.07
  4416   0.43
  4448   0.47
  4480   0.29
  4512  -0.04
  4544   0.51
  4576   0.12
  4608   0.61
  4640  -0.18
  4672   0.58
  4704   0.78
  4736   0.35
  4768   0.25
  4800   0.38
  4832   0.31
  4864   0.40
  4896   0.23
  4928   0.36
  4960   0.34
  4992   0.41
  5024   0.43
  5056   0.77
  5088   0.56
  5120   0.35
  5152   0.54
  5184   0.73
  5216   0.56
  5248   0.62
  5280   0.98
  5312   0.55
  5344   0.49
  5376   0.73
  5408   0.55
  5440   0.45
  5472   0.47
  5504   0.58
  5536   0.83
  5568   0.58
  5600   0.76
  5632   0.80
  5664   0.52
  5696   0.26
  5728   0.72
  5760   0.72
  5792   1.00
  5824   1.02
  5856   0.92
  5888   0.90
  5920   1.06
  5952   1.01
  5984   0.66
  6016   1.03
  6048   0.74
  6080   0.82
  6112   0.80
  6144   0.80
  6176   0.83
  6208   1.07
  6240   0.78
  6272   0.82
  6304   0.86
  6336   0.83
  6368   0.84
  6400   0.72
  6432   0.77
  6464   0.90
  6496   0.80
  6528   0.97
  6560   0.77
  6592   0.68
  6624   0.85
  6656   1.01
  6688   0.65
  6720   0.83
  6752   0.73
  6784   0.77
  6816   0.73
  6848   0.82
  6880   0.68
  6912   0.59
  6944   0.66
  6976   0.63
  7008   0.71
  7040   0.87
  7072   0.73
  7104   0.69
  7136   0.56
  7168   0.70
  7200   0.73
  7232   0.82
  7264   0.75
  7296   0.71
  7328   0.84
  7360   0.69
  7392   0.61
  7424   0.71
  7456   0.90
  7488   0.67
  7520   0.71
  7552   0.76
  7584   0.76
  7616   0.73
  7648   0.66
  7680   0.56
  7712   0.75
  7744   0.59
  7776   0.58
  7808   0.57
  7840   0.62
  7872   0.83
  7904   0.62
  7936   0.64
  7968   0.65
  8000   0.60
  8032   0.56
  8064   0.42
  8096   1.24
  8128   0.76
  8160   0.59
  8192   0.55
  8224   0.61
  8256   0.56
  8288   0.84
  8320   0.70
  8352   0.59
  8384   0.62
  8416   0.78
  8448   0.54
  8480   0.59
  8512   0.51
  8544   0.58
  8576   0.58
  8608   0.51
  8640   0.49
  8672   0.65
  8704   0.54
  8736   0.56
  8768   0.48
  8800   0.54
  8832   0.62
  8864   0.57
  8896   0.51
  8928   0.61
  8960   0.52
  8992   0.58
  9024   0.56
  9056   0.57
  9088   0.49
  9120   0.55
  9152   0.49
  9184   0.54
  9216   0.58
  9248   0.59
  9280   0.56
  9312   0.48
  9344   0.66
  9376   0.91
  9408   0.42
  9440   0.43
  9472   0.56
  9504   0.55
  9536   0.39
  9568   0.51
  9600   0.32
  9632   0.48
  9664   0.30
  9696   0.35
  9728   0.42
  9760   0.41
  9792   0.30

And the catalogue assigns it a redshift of 0.235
